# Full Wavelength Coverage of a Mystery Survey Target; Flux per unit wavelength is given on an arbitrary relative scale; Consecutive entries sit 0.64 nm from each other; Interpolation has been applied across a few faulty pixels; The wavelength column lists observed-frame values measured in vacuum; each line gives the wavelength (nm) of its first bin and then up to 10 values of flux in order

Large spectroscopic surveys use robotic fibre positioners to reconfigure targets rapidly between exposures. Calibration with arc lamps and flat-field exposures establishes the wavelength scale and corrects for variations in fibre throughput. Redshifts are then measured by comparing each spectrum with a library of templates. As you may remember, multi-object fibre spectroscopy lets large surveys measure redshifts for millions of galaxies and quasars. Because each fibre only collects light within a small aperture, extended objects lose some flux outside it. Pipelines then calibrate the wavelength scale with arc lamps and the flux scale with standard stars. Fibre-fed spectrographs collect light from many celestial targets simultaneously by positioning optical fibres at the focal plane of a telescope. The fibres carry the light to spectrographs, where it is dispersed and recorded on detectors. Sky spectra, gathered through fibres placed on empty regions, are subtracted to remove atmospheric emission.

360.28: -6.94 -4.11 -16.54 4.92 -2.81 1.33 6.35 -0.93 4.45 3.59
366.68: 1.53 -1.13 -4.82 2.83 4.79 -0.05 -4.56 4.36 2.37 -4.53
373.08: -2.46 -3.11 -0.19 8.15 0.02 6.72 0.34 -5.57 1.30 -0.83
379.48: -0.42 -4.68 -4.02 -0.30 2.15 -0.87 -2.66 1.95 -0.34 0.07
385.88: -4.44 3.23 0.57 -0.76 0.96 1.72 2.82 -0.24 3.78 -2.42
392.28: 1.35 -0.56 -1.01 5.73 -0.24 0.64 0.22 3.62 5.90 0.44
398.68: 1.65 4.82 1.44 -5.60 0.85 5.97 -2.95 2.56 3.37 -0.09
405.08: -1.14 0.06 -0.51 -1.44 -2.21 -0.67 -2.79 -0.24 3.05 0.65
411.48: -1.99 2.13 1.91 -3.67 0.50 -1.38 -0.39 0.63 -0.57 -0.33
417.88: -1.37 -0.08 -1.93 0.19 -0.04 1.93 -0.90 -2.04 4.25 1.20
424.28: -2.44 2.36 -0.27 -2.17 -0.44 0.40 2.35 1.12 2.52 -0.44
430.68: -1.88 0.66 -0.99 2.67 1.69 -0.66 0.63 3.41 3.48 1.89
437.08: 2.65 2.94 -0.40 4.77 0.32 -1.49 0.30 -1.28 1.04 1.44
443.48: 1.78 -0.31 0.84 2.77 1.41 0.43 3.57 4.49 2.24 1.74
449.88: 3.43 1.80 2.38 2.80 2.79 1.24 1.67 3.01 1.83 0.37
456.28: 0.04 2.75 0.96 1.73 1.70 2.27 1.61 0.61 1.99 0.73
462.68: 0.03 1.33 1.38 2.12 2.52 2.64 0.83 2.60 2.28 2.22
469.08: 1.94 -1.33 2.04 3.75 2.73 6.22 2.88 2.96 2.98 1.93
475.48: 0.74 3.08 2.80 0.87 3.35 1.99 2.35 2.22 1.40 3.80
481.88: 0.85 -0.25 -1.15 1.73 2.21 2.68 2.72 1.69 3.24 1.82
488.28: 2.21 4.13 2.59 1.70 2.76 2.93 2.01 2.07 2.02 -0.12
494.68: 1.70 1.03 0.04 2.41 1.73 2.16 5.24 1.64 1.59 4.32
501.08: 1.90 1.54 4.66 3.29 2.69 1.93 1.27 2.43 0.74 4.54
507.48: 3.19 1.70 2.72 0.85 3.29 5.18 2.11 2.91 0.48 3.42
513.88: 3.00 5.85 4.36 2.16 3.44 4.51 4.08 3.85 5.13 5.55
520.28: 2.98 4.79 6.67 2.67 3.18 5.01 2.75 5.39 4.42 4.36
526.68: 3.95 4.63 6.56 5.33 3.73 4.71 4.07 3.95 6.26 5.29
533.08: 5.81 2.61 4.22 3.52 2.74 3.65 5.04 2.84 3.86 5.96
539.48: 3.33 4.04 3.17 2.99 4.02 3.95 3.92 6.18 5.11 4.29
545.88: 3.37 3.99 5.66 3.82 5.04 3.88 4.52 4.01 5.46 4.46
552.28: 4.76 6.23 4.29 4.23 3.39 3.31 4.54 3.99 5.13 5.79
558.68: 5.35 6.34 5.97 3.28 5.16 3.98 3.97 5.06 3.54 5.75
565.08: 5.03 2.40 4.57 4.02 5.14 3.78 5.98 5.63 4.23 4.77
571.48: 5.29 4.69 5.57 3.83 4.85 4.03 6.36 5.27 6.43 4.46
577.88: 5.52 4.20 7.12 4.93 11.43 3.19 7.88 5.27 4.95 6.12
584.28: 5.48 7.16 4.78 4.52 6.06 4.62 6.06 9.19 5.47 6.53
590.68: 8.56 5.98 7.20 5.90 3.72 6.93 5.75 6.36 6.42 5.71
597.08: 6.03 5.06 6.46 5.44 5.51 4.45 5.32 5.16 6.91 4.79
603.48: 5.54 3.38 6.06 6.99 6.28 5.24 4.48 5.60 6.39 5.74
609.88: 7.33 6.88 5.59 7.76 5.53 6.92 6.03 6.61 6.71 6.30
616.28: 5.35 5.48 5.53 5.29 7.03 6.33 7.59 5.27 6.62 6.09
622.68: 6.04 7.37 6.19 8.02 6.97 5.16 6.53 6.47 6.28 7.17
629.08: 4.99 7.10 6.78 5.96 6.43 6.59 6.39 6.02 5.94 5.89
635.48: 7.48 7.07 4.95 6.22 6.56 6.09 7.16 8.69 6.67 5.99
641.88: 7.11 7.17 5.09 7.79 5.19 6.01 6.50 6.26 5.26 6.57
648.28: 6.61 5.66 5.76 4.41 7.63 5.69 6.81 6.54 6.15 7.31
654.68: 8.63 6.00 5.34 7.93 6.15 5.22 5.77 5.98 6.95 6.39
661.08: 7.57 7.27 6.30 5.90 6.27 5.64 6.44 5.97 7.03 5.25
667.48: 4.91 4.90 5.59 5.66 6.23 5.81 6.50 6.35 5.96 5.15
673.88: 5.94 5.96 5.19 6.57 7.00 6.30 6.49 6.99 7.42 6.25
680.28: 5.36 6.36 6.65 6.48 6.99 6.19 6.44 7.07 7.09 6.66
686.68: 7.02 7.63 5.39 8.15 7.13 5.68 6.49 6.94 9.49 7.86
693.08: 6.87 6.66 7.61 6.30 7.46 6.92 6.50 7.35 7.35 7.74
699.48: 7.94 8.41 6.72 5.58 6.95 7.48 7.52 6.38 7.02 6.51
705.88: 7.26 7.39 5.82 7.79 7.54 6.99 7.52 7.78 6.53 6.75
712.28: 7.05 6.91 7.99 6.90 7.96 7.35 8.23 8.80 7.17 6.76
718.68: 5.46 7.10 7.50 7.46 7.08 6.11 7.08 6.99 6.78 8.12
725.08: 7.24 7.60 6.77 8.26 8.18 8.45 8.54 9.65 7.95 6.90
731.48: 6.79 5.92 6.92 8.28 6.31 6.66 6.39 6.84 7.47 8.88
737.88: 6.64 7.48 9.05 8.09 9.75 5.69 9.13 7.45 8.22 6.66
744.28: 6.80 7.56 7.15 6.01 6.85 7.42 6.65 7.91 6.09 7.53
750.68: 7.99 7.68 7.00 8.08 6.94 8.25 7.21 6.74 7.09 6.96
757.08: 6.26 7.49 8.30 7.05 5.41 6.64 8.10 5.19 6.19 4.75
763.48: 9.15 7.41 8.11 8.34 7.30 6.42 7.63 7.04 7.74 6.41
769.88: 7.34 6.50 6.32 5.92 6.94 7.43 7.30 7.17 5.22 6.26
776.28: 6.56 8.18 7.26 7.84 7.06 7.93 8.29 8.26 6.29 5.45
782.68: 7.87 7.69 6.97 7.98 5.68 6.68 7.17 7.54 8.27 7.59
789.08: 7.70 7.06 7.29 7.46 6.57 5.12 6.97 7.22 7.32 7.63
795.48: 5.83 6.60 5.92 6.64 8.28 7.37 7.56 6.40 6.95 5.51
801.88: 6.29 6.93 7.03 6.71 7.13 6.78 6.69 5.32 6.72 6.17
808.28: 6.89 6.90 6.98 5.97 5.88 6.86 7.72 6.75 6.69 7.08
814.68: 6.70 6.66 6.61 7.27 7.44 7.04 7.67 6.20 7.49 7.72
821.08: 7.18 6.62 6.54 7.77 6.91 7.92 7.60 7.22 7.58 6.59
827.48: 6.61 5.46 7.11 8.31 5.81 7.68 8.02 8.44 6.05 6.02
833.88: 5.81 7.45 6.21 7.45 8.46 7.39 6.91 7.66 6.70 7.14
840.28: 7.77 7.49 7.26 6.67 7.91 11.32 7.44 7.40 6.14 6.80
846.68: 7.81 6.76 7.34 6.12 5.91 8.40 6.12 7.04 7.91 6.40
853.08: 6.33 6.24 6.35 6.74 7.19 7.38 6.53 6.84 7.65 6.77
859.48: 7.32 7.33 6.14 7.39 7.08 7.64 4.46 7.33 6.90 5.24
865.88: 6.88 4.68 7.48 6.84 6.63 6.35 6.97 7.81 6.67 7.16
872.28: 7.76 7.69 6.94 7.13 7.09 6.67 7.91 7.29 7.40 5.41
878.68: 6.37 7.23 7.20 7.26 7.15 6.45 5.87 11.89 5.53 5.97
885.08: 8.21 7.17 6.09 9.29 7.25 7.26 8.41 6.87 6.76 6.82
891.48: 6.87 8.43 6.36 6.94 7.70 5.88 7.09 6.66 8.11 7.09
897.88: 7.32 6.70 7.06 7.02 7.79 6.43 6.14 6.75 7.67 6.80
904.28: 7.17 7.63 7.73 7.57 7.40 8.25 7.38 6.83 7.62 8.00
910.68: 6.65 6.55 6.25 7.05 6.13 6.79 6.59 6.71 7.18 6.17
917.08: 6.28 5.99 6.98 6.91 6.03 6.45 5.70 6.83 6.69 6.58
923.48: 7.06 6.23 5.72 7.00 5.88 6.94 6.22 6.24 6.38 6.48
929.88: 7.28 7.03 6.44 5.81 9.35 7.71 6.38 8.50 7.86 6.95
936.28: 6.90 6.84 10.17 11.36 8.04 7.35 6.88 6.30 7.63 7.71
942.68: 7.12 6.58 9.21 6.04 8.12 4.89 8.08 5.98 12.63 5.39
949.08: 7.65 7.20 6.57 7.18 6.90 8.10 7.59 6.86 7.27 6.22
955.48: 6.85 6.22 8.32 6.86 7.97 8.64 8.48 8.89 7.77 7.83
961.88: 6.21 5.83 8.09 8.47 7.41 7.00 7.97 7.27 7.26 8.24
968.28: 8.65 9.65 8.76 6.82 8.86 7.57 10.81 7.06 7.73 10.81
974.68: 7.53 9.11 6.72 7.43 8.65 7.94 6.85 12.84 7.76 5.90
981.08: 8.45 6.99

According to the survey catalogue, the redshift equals 0.29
